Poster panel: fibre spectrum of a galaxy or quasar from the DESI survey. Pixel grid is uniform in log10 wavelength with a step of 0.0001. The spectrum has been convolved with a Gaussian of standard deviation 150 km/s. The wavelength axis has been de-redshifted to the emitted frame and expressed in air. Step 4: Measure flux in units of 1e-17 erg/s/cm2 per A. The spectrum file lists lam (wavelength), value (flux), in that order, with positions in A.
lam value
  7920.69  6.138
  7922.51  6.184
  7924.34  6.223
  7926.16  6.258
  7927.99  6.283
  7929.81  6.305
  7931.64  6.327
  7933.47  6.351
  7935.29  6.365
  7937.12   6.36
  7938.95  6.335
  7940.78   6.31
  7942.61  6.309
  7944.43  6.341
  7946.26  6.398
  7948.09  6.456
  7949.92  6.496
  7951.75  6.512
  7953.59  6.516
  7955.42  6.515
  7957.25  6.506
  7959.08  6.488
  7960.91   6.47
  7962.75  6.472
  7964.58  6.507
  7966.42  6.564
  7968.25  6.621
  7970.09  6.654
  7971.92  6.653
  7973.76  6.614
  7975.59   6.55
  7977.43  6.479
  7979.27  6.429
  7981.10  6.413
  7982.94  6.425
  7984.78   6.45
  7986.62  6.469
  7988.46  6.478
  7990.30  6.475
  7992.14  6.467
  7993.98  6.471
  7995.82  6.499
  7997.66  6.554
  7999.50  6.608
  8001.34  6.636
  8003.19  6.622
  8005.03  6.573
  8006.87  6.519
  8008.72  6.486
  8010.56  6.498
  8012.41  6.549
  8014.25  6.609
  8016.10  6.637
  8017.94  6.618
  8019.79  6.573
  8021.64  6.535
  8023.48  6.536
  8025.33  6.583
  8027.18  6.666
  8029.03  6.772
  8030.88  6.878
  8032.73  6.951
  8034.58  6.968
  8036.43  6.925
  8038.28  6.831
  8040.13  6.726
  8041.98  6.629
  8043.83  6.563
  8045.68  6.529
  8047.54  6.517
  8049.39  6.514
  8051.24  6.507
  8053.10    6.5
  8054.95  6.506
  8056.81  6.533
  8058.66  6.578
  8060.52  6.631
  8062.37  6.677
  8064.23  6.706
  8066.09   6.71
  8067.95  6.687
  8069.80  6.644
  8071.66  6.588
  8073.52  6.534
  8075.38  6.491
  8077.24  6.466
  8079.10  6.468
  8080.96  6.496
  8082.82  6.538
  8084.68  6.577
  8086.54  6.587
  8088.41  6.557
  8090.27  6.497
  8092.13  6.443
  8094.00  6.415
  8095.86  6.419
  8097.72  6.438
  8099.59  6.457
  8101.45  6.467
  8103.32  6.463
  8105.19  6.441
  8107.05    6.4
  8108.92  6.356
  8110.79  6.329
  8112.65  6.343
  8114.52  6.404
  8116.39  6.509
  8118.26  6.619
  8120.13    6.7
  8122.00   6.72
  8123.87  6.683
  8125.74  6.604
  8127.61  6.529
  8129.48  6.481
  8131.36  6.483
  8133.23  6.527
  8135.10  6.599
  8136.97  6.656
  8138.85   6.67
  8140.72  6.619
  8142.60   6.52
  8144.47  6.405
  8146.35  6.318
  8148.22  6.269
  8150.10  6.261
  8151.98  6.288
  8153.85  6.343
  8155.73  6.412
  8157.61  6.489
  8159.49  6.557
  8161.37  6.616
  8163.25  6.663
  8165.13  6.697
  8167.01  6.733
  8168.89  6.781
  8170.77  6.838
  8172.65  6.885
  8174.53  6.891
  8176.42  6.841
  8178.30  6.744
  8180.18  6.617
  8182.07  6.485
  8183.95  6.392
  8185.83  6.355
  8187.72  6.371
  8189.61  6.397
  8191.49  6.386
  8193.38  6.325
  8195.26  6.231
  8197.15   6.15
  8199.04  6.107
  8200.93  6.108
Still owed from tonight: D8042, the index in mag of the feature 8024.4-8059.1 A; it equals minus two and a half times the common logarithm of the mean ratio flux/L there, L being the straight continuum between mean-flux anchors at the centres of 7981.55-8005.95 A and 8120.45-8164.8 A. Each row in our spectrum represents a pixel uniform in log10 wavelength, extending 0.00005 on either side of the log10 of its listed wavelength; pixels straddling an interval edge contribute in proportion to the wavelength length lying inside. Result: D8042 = -0.03 mag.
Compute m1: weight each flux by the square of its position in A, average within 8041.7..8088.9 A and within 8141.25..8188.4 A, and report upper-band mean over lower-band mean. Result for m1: 1.02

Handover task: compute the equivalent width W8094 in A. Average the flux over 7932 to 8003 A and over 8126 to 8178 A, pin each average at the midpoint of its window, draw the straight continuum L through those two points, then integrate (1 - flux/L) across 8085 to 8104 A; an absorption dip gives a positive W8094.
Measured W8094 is 0.19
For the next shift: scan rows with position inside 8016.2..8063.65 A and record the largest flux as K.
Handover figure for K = 6.968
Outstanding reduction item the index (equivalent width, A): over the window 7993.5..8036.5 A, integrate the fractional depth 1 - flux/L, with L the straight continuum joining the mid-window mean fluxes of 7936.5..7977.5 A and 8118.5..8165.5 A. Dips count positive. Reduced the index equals -0.9 A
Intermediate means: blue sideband 6.48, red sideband 6.52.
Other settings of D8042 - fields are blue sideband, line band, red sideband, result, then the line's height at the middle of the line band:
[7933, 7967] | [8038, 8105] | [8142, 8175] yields -0.01 mag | 6.5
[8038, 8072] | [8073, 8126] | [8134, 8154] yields 0.01 mag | 6.53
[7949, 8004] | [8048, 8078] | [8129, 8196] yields -0.01 mag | 6.53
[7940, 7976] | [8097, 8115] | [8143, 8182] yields 0.02 mag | 6.56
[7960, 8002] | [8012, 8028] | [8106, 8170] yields -0.01 mag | 6.52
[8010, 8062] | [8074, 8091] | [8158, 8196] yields 0.02 mag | 6.62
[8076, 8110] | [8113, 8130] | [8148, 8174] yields -0.01 mag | 6.51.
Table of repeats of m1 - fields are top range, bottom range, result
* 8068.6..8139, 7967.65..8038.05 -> 1.01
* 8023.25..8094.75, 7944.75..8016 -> 1.03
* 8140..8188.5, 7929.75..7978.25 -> 1.07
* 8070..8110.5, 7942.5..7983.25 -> 1.03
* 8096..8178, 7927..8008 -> 1.05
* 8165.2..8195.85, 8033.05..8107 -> 1.03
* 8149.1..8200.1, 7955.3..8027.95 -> 1.04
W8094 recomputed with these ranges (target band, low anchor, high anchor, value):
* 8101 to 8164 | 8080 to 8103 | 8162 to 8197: 0.4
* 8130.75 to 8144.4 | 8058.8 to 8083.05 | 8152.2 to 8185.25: 0.1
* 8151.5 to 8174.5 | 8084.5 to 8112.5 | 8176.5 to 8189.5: -0.5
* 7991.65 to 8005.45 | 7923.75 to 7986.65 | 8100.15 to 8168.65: -0.2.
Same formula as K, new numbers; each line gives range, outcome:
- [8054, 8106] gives 6.71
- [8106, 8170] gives 6.781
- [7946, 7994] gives 6.654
